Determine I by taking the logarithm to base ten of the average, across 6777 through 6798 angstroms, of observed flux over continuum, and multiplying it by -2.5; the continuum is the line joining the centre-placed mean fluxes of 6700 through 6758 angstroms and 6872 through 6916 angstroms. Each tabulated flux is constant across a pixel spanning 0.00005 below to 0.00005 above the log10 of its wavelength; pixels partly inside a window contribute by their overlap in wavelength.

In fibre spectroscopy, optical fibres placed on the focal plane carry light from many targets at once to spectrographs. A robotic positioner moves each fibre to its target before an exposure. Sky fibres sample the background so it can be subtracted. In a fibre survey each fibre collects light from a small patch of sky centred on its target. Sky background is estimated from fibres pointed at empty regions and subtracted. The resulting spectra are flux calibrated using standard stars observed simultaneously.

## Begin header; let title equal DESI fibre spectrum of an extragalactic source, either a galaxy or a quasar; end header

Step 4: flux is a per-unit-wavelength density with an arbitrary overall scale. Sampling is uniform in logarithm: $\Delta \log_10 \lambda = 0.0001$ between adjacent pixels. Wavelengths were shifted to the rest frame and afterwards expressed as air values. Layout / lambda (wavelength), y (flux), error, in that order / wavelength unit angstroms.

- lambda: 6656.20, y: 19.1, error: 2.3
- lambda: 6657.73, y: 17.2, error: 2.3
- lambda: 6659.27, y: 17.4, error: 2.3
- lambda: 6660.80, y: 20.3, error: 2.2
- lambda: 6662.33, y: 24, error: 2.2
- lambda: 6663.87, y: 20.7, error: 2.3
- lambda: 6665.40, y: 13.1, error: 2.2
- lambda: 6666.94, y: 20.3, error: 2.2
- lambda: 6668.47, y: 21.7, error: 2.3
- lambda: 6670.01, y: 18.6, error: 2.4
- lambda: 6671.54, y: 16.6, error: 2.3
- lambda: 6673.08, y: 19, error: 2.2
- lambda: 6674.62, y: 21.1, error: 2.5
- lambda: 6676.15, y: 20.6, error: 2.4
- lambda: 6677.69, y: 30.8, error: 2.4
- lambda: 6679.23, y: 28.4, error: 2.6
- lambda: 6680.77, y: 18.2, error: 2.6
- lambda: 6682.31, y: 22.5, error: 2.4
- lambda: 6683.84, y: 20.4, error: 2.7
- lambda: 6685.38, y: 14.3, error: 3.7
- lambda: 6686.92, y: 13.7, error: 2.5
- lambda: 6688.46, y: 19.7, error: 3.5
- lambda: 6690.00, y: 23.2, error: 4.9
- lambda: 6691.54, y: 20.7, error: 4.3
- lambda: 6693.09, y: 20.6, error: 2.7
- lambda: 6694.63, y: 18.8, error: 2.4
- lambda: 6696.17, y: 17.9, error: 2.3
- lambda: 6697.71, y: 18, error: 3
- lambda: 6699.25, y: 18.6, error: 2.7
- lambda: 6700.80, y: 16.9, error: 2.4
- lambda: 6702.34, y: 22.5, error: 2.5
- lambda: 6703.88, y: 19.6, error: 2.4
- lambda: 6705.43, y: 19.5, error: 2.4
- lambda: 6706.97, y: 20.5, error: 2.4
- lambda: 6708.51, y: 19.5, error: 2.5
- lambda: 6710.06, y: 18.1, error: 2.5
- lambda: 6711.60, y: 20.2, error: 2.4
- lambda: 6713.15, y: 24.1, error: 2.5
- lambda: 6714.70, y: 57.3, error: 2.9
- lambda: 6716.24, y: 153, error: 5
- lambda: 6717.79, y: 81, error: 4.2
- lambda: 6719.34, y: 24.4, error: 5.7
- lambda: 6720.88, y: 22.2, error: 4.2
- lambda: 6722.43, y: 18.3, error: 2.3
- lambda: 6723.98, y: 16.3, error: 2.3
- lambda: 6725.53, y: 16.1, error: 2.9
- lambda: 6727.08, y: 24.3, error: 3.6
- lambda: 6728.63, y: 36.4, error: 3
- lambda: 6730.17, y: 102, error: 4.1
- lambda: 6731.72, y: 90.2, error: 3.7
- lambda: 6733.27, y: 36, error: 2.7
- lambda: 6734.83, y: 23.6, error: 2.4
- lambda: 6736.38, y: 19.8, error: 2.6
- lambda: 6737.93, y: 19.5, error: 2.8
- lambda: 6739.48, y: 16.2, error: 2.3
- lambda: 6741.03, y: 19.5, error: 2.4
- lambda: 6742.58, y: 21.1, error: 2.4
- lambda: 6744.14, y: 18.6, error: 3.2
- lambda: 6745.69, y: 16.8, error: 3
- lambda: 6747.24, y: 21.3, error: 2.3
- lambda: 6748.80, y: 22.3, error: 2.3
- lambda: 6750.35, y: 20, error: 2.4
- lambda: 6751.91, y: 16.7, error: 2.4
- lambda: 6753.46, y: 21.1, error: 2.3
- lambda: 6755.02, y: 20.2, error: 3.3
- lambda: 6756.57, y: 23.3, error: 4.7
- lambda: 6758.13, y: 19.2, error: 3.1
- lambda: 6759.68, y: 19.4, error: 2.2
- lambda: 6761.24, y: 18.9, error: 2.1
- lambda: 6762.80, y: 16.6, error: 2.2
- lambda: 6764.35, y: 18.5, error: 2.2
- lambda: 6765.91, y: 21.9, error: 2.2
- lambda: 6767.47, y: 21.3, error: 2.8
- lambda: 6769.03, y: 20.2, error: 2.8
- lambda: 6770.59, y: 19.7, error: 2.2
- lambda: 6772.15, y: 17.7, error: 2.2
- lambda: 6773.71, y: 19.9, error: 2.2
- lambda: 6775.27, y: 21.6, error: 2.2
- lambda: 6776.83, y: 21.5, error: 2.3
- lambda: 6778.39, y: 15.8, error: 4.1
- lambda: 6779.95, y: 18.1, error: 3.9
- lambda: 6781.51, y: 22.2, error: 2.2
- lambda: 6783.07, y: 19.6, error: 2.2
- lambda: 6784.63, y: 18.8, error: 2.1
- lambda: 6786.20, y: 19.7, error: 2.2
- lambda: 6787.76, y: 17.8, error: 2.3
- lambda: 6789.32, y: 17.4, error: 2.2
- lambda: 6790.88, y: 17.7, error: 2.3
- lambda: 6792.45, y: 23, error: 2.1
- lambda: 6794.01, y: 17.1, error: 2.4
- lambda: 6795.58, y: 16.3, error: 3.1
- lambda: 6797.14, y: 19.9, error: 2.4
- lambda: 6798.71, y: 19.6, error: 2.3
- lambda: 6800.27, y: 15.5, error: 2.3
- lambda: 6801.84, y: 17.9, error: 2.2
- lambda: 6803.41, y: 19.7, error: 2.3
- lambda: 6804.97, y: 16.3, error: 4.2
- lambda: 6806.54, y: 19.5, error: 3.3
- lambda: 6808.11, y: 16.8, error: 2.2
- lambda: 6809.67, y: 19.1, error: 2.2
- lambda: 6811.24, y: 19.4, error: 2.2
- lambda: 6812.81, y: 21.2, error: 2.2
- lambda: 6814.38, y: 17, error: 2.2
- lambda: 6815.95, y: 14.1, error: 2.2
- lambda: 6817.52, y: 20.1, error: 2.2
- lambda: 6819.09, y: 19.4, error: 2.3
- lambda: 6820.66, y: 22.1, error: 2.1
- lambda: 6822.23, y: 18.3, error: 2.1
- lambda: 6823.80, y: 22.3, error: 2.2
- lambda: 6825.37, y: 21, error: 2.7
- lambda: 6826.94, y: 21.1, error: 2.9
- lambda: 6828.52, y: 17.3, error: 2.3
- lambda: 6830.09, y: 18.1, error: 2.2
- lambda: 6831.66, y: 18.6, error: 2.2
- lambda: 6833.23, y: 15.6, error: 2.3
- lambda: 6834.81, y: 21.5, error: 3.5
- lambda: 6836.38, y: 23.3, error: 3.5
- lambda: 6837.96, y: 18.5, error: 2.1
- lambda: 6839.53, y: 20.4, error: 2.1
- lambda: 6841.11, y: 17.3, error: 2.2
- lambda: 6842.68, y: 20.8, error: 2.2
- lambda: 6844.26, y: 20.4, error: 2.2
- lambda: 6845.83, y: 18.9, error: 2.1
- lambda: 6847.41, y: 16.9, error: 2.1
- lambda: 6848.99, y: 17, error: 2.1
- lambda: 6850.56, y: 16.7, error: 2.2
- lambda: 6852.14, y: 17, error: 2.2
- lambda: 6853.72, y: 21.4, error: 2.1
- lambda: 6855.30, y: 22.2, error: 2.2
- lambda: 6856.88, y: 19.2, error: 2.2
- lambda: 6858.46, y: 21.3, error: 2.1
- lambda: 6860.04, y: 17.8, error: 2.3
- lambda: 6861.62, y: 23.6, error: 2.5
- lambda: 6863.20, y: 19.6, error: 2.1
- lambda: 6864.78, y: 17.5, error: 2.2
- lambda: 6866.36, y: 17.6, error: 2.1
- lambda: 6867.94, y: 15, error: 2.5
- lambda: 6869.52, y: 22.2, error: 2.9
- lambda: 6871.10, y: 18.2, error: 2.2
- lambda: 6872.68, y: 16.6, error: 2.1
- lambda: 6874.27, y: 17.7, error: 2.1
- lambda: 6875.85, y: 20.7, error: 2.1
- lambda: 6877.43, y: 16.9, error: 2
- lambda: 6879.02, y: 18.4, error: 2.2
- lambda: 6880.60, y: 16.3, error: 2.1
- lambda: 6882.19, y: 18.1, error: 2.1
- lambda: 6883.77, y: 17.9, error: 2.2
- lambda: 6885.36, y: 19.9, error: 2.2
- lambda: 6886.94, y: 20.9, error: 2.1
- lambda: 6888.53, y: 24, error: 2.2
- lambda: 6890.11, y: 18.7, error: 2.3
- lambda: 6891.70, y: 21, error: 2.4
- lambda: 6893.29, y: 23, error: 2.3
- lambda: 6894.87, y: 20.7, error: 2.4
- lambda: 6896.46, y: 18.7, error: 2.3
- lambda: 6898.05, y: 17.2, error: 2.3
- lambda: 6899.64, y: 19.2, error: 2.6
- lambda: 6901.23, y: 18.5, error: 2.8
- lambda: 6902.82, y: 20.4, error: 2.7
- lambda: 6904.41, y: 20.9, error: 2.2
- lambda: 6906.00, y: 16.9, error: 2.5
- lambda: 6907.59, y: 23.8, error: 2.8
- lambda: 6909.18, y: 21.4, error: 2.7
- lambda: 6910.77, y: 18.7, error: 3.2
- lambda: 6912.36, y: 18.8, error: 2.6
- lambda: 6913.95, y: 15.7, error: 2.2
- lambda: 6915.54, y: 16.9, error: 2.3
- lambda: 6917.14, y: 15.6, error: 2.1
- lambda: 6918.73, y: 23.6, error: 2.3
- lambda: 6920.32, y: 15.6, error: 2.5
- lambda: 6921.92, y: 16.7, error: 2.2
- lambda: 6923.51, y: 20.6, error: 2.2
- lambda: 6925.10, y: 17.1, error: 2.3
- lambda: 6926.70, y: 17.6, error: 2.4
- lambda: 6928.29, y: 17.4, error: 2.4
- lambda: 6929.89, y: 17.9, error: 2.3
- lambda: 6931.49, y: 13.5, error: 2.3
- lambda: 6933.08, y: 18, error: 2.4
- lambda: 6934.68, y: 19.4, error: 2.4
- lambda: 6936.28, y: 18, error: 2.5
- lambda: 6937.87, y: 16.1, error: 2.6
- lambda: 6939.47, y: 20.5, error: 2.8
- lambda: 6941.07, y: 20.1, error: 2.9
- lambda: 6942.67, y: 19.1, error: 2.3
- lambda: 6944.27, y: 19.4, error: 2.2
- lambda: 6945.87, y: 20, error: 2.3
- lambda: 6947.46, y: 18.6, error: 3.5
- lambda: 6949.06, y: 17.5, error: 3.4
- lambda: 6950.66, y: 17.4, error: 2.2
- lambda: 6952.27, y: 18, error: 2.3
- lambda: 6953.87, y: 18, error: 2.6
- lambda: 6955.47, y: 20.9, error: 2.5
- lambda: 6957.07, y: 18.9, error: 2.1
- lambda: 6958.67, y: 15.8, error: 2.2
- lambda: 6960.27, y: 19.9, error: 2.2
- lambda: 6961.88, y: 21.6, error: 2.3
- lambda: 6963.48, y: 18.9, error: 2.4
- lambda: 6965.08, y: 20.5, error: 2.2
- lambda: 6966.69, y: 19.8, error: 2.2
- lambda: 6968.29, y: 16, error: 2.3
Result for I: 0.39 mag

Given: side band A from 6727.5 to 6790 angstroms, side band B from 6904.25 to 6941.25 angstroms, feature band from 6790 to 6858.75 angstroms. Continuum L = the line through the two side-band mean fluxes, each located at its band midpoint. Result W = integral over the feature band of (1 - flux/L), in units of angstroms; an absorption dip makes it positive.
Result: 8.9 angstroms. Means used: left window 24.3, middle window 19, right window 18.3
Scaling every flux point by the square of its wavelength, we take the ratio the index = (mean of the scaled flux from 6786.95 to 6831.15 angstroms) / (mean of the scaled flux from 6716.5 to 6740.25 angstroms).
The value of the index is 0.49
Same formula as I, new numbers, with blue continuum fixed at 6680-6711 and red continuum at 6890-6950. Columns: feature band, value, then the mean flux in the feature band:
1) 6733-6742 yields -0.14 mag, 21.6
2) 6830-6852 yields 0.00 mag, 18.8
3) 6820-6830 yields -0.07 mag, 20.2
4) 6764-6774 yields -0.05 mag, 19.9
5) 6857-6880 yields 0.00 mag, 18.8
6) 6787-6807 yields 0.04 mag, 18.3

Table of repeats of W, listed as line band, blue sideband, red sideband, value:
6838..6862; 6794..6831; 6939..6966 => -0.6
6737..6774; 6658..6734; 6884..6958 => 9.1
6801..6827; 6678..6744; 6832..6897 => 4.1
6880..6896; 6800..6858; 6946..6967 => -0.9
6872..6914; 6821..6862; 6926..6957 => -1.1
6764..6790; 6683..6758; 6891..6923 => 6.1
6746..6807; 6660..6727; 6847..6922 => 9.0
